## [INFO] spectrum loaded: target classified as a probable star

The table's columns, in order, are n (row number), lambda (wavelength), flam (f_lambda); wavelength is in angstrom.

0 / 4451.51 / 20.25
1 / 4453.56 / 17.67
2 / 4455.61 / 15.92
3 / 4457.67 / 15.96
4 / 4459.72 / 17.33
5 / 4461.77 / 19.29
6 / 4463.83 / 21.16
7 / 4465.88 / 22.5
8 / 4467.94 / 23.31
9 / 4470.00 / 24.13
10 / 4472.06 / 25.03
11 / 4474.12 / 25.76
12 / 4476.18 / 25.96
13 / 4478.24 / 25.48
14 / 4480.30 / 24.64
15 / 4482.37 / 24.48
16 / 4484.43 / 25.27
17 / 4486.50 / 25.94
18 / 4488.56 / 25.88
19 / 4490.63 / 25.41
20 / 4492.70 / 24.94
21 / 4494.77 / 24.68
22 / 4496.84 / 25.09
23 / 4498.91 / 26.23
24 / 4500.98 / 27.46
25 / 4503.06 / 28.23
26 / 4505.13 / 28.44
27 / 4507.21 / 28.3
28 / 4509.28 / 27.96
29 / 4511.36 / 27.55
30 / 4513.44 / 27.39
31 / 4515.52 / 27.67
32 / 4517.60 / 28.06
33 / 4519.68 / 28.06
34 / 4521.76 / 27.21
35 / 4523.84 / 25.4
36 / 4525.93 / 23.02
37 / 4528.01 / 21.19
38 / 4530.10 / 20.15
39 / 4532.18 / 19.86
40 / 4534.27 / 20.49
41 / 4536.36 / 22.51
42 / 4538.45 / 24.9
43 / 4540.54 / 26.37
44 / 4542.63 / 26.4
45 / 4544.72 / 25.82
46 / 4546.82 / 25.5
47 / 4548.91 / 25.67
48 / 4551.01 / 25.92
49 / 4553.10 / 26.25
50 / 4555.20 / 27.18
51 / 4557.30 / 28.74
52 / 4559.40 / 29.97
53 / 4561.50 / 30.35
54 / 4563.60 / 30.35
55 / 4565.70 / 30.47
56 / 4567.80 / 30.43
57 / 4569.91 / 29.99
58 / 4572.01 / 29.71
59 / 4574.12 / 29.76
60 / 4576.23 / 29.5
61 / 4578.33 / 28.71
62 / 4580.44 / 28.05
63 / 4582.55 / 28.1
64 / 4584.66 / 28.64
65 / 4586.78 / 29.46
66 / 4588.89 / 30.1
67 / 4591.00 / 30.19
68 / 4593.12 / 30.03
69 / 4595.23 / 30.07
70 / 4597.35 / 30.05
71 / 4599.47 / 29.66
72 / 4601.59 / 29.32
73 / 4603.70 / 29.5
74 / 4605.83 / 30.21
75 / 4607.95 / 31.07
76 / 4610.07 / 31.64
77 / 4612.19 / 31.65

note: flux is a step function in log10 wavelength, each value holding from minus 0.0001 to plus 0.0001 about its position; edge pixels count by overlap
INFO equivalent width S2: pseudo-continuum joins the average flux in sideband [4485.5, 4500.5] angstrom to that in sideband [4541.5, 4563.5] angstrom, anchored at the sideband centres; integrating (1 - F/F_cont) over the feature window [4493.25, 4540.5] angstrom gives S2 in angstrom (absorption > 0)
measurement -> 1.4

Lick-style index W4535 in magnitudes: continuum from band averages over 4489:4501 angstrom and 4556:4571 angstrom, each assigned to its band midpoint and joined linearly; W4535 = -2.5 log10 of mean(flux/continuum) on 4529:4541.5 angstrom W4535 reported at 0.25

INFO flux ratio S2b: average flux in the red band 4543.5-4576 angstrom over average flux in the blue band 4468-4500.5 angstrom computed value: 1.1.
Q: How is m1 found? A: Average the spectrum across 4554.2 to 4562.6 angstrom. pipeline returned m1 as 29.1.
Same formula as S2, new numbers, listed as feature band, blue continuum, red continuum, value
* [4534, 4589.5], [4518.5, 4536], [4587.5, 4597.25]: -2.1 angstrom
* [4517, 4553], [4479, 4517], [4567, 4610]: 4.2 angstrom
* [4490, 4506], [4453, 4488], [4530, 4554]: -2.2 angstrom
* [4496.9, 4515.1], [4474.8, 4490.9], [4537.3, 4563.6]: -1.1 angstrom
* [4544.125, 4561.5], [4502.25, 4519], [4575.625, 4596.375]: 1.0 angstrom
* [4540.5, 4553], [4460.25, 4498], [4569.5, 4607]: 0.7 angstrom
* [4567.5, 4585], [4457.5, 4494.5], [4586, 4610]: -0.2 angstrom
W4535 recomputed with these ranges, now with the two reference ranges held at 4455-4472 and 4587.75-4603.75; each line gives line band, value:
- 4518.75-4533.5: 0.06 mag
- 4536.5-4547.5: 0.02 mag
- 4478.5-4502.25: -0.15 mag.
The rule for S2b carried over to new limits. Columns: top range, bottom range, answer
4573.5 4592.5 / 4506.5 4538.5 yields 1.17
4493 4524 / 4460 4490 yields 1.13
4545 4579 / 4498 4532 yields 1.09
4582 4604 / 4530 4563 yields 1.16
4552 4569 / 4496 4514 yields 1.07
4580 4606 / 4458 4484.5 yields 1.27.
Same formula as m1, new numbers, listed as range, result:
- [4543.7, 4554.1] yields 25.8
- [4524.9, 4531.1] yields 21.5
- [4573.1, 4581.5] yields 29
